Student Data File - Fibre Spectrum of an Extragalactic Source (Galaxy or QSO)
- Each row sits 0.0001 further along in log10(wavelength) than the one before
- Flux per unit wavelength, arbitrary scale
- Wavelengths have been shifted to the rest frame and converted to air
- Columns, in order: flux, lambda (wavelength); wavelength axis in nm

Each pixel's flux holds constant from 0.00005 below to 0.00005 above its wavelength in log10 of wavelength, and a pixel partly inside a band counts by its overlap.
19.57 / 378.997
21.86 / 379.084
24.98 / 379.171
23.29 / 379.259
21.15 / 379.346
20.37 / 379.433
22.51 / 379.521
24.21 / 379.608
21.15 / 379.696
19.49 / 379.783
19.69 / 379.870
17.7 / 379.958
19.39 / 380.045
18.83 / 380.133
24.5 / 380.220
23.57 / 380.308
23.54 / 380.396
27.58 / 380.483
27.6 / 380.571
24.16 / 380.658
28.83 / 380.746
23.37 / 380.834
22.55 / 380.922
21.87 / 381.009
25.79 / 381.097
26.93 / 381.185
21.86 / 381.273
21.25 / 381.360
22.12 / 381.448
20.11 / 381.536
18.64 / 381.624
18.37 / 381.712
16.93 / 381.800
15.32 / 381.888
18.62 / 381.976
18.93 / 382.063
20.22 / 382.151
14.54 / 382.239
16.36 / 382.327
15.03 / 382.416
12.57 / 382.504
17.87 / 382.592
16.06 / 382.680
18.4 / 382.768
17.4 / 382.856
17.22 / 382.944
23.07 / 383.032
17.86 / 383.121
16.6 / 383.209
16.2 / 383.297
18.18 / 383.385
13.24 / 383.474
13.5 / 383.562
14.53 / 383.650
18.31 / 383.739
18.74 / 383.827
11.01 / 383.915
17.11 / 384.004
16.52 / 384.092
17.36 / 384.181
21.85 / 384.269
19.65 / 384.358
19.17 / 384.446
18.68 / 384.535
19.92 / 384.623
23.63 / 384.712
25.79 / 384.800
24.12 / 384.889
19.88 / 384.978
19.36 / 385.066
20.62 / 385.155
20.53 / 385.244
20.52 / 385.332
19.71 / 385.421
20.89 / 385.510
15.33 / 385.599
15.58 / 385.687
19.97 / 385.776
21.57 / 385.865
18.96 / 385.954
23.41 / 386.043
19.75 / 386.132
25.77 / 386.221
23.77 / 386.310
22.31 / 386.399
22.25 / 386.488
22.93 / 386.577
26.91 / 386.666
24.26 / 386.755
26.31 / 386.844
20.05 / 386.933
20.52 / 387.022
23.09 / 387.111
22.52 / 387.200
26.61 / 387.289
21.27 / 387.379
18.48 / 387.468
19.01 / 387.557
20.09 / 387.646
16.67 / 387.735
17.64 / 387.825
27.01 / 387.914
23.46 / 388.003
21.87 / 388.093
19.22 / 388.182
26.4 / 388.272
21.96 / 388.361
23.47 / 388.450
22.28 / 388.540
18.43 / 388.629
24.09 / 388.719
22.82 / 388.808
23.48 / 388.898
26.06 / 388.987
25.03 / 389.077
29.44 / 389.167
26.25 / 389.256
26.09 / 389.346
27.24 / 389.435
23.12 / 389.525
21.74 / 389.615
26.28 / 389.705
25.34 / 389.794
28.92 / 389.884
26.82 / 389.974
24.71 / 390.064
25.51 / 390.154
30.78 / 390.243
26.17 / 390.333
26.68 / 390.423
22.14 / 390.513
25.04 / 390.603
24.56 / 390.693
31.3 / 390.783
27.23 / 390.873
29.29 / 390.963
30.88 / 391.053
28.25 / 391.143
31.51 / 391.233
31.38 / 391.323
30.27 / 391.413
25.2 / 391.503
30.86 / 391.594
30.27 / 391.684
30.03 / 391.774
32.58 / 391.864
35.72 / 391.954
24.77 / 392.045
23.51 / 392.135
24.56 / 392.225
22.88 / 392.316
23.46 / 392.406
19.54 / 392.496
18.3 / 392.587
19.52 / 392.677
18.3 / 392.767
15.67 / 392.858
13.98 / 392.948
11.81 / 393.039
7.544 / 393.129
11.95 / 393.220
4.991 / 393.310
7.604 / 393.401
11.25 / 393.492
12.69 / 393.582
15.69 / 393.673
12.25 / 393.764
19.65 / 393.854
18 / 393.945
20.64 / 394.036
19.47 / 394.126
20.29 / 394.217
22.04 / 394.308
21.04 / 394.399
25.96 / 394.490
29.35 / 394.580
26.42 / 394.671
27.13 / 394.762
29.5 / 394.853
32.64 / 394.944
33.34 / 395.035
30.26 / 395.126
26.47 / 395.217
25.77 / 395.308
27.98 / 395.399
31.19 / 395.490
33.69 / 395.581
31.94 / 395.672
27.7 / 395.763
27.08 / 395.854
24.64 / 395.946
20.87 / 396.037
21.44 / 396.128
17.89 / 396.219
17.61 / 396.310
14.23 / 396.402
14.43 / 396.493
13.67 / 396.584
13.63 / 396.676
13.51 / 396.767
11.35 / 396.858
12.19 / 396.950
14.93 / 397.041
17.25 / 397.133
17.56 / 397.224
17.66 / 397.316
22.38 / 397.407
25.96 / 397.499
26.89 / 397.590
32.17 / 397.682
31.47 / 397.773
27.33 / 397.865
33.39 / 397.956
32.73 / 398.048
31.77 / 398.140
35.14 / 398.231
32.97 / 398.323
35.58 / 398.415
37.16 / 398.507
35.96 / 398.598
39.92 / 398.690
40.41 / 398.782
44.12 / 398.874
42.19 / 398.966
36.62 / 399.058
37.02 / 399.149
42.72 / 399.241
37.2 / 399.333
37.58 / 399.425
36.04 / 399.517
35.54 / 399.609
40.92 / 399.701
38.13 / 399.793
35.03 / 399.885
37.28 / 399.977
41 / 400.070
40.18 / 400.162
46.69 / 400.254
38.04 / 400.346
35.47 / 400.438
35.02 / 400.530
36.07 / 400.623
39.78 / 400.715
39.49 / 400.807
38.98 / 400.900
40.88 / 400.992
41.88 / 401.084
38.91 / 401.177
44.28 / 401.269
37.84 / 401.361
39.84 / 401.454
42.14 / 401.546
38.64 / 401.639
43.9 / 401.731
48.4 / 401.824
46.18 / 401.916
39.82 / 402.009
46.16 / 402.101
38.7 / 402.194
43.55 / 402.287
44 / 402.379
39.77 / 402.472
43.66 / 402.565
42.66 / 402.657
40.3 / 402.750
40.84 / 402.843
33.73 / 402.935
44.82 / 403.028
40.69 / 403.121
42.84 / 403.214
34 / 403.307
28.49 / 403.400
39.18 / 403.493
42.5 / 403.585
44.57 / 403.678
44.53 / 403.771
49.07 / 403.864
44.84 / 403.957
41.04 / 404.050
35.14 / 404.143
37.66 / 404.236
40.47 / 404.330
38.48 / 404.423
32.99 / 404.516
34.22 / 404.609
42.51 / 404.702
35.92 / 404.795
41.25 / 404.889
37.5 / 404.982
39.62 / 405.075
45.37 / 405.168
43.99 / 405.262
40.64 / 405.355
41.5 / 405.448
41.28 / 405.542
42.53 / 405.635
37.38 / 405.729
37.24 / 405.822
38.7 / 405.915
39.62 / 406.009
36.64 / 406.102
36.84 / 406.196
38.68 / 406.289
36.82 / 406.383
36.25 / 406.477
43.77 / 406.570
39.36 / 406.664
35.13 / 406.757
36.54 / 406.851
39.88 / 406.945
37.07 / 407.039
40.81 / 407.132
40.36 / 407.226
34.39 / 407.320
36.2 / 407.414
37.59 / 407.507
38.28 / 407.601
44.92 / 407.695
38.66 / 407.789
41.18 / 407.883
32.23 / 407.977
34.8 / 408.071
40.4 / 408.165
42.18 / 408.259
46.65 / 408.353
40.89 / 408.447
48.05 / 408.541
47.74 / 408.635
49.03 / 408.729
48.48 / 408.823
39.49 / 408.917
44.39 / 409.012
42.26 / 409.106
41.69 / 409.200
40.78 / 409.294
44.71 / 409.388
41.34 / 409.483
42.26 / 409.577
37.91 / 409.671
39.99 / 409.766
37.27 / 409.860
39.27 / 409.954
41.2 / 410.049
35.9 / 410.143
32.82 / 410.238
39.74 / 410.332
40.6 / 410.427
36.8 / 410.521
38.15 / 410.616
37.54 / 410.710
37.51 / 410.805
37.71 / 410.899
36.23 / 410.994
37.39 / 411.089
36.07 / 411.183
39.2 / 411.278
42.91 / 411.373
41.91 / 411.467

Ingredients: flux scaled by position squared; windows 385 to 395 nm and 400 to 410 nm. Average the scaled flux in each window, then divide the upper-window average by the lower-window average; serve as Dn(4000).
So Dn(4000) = 1.9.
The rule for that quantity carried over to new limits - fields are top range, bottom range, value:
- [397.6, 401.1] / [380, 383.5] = 2.03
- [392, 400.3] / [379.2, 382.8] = 1.35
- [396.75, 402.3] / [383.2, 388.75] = 1.85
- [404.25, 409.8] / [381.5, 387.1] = 2.34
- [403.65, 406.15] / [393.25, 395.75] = 1.85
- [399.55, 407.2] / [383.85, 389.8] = 1.99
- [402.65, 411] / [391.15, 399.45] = 1.69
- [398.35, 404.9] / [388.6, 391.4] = 1.60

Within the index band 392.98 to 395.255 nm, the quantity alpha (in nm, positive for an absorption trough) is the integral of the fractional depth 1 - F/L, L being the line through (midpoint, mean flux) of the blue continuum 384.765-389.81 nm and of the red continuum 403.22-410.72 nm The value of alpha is 0.70 nm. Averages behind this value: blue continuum 22.4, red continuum 39.9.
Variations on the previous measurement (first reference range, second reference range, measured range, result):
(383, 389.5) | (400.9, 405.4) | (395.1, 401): 0.80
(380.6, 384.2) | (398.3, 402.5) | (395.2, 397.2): 0.80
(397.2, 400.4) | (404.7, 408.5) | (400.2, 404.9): -0.42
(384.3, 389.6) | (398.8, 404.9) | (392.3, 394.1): 0.87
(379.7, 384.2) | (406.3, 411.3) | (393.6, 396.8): 0.69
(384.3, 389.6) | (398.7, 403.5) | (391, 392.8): 0.10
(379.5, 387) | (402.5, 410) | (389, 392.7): 0.01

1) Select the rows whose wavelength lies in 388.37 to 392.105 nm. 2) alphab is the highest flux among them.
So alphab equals 35.72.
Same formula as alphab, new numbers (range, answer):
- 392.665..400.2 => 44.12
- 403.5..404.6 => 49.07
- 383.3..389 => 27.01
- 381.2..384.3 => 23.07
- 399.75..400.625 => 46.69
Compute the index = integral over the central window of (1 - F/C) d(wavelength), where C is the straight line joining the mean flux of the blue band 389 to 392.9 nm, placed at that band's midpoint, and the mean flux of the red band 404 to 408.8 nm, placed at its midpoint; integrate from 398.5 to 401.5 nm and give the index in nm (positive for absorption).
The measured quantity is -0.44 nm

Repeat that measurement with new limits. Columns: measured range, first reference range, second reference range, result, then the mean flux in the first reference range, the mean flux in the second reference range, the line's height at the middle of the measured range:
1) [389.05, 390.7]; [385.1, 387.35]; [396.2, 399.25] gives -0.18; 21.7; 27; 23.4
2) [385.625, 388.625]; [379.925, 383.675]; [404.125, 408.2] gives 0.25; 19.7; 38.7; 23.9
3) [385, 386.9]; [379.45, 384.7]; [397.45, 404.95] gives 0.17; 19.6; 38.8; 23.5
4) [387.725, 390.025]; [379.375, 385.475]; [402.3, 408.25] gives 0.12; 19.8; 39.4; 25.4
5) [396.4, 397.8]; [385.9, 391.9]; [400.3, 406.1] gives 0.63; 24.8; 40.3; 33.7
